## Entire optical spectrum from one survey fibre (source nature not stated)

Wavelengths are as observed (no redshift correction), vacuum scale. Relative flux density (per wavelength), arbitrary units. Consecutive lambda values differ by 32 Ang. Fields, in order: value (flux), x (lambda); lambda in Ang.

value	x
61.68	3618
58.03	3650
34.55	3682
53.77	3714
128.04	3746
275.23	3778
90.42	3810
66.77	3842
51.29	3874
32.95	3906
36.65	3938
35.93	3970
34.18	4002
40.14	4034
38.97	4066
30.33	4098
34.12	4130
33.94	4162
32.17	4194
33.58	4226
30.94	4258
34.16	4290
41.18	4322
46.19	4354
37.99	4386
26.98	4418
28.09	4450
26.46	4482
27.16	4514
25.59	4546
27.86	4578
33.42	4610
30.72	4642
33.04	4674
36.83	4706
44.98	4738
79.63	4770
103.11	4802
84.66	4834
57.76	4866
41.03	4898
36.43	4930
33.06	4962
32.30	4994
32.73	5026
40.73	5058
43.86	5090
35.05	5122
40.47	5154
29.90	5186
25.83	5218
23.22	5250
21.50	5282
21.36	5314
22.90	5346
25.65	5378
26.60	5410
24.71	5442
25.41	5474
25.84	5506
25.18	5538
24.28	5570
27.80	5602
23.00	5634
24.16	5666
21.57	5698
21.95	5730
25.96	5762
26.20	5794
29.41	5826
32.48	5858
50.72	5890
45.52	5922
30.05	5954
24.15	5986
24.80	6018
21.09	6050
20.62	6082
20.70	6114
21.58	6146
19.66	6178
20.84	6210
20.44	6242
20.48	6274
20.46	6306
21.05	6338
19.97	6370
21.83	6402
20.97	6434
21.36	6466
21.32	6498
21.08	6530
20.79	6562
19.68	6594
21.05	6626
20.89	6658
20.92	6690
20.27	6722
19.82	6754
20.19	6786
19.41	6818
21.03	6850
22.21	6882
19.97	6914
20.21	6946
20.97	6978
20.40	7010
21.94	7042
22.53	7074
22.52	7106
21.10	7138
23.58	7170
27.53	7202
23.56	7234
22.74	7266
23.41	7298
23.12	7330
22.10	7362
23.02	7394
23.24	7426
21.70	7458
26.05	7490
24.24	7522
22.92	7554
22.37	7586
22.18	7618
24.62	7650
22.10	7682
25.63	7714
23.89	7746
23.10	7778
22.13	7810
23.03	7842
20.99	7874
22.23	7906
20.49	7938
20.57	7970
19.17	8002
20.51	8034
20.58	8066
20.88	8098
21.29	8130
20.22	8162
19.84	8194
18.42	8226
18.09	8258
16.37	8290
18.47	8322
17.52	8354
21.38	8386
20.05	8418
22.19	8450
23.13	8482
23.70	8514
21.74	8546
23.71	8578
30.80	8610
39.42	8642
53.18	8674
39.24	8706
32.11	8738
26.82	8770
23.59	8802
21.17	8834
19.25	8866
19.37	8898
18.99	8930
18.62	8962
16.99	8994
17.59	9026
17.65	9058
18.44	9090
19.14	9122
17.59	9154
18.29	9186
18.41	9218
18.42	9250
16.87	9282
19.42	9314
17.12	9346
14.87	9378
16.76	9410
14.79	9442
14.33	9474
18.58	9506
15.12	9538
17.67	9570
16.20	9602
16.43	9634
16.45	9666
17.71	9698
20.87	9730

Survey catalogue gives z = 2.101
